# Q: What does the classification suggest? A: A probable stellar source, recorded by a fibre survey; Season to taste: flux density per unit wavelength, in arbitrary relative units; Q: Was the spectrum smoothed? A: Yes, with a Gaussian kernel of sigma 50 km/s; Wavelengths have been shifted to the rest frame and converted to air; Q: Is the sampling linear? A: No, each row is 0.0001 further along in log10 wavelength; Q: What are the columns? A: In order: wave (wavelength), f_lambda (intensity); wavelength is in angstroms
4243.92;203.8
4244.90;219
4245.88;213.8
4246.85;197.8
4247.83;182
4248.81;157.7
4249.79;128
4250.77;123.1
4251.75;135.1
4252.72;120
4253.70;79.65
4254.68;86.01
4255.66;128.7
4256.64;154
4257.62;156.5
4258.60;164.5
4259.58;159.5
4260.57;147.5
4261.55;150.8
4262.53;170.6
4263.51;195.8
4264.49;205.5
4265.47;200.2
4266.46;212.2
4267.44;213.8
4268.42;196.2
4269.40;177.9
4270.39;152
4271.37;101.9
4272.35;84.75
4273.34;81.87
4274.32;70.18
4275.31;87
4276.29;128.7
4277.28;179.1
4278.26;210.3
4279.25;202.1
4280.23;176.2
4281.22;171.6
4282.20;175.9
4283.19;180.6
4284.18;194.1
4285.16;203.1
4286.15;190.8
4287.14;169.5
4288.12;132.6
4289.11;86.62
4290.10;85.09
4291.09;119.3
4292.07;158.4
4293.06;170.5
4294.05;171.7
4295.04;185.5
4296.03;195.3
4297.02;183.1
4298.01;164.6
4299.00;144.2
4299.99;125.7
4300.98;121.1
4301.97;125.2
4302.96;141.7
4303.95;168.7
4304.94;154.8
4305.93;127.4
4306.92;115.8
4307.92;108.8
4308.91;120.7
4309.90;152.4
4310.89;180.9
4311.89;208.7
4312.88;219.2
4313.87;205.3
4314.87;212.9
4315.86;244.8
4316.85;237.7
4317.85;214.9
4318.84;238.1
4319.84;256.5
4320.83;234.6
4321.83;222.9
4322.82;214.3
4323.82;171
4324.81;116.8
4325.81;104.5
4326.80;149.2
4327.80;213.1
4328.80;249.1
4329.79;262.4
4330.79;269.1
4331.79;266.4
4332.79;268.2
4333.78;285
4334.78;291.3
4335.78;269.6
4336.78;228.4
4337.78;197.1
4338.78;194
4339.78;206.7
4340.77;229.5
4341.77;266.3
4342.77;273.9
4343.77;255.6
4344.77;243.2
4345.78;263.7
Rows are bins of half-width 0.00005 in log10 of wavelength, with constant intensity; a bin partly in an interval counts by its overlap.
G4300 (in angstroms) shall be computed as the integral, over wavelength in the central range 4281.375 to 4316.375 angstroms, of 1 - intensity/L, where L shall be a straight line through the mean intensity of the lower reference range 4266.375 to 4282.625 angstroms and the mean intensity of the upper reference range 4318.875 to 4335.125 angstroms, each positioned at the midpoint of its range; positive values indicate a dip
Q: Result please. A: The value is 4.4 angstroms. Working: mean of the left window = 153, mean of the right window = 223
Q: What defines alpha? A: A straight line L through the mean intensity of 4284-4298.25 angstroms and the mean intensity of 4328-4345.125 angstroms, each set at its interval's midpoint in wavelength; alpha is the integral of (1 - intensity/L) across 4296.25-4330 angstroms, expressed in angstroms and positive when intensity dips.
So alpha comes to 4.1 angstroms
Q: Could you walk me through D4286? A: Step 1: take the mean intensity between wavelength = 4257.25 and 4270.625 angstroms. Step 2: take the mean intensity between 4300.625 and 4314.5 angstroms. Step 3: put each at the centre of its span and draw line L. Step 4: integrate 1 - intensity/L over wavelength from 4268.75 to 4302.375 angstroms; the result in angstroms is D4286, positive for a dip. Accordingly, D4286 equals 3.3 angstroms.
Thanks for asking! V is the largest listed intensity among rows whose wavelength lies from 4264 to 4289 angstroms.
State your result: 213.8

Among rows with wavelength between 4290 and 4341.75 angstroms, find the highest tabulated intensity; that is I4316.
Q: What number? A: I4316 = 291.3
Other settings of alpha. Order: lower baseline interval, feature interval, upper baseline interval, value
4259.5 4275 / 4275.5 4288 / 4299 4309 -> -2.67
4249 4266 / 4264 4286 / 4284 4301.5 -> -1.89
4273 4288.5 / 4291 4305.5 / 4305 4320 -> 1.56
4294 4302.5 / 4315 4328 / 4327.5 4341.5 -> 0.64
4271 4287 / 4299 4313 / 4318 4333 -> 3.21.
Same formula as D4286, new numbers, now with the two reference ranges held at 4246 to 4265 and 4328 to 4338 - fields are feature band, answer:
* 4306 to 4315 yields 2.5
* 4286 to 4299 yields 3.2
